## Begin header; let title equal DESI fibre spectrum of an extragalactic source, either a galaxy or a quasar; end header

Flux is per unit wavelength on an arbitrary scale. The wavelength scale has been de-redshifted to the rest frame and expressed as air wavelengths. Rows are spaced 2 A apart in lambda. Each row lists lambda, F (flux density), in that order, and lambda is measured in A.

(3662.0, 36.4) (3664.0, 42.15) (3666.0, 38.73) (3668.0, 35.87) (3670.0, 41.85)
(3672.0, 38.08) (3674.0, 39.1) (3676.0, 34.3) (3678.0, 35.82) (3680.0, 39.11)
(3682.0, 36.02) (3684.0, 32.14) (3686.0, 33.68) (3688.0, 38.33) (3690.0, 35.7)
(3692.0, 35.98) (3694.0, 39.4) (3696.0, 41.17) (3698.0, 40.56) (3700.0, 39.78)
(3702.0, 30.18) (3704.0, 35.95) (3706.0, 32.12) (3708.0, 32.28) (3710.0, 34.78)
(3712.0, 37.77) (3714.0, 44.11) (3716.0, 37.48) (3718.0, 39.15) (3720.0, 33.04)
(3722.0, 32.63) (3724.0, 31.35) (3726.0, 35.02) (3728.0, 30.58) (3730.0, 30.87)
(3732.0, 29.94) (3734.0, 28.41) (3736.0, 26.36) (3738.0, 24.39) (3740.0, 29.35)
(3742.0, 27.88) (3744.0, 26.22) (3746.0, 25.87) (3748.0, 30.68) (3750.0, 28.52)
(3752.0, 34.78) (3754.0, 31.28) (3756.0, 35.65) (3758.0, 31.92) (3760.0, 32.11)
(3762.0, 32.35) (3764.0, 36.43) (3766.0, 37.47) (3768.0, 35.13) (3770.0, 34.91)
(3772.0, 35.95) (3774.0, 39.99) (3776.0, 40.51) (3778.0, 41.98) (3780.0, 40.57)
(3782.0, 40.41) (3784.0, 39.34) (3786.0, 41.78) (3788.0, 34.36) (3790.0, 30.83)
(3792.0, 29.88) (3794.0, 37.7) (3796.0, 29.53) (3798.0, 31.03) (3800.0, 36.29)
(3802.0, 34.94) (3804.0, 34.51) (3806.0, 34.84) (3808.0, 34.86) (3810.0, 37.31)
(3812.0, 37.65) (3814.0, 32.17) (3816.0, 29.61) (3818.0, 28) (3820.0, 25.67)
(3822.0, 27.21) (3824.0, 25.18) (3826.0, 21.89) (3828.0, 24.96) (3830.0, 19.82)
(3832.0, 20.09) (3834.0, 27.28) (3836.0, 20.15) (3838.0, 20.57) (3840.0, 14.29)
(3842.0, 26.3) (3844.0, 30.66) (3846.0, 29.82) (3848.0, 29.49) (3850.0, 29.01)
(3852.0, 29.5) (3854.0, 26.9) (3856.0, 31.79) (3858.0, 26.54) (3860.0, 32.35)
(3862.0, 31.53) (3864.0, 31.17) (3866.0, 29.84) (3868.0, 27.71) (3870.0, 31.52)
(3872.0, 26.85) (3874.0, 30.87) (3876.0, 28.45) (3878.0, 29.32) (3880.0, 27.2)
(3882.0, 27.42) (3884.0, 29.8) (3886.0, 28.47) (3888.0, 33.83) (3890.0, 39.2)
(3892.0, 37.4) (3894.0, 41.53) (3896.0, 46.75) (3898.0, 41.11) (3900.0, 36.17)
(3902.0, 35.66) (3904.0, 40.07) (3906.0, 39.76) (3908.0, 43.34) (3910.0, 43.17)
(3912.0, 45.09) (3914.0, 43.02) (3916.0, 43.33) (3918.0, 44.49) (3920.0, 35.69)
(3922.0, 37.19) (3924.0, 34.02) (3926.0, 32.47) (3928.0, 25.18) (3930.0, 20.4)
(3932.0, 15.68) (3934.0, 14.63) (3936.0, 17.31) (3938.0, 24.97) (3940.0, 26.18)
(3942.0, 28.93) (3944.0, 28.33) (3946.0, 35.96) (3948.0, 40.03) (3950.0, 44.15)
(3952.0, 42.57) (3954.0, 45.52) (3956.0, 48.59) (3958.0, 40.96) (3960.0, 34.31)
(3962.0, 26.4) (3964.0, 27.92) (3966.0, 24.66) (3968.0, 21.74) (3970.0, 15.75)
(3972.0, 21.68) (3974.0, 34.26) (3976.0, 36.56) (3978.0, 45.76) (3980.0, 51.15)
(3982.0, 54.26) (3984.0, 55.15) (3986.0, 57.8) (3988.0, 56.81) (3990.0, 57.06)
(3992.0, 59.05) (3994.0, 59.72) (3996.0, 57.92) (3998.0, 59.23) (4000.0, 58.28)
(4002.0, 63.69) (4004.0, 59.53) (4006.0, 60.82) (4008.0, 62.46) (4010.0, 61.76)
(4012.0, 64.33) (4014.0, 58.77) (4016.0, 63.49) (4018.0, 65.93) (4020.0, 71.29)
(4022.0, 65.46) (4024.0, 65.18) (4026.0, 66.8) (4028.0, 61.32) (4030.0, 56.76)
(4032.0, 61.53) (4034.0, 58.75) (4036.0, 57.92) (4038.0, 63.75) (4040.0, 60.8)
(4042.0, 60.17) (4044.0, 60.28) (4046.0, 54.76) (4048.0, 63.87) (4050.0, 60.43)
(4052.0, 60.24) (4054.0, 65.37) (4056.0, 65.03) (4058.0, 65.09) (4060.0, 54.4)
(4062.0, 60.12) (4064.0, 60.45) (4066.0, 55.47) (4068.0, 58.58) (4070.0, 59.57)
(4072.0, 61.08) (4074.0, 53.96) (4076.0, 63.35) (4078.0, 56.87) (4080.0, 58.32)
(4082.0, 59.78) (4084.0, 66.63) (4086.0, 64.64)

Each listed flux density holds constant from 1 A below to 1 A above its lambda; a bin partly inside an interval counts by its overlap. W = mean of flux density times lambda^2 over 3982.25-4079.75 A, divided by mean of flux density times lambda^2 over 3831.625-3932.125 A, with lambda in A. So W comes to 2.03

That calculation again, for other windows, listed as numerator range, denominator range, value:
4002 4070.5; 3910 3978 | 1.99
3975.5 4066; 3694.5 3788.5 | 2.01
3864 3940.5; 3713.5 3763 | 1.14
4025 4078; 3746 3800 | 1.98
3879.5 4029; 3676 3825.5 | 1.41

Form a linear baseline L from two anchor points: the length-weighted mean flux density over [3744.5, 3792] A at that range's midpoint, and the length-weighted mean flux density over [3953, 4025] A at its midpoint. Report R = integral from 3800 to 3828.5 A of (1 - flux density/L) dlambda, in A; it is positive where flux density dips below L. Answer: 5.44 A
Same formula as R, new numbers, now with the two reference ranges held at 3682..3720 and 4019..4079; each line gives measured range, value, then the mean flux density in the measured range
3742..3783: 6.5 A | 34.5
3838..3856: 7.7 A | 26.9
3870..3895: 8.9 A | 31.7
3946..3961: 3.4 A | 41.9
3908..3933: 8.0 A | 35.3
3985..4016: -1.3 A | 59.9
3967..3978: 5.5 A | 27.8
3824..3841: 9.1 A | 21.4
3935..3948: 6.2 A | 28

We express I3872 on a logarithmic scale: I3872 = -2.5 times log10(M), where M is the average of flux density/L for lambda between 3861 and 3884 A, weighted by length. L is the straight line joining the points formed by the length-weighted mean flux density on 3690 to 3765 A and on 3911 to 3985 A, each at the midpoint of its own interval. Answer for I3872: 0.16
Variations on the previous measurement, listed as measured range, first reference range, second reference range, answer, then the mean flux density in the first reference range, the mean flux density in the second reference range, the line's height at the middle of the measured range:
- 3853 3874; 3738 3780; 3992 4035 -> 0.46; 33.4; 62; 45.1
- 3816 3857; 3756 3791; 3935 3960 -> 0.38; 36.8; 35.3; 36.2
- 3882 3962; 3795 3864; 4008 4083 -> 0.19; 28.6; 61.1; 42.5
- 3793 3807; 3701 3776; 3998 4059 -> 0.15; 32.9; 62.1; 39.1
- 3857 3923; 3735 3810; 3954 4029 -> 0.22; 33.8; 51.2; 43.1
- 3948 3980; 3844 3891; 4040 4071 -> 0.29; 30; 60.3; 45.5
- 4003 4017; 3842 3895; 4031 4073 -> -0.15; 30.6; 60.4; 53.6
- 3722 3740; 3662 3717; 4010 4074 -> 0.32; 37.1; 61.4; 40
